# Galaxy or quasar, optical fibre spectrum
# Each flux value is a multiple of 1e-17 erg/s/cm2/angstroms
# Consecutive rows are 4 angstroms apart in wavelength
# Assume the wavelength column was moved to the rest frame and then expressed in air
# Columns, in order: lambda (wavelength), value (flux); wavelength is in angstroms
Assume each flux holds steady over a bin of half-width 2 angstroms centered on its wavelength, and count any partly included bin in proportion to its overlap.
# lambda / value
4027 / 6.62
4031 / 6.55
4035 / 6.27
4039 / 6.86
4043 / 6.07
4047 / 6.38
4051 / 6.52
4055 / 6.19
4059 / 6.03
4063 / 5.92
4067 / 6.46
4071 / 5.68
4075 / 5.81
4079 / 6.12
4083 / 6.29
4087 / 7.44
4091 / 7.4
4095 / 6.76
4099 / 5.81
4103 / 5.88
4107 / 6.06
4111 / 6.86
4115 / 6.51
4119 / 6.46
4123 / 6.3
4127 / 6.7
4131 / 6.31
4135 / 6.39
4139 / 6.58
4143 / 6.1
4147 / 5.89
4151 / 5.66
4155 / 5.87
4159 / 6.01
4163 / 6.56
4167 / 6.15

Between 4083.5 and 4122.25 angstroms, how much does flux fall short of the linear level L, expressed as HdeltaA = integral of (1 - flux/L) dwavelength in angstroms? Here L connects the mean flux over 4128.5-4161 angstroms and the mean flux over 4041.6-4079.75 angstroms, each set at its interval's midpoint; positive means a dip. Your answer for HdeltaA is -2.8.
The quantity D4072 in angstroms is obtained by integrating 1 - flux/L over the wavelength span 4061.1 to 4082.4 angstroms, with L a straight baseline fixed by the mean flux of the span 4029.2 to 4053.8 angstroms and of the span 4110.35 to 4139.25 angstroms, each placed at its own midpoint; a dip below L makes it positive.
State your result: 1.44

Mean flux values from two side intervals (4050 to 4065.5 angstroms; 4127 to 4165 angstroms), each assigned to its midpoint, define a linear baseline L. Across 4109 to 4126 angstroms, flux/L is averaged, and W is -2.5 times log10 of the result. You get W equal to -0.06 mag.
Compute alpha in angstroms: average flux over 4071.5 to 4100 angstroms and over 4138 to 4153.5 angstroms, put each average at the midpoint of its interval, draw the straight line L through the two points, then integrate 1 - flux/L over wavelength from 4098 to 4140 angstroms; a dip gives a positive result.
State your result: -0.9 angstroms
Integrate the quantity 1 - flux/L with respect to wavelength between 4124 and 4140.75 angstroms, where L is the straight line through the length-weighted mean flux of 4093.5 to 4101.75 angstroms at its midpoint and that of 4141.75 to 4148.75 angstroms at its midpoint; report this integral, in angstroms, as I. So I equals -1.2 angstroms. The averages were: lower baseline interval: 6.22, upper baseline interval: 5.99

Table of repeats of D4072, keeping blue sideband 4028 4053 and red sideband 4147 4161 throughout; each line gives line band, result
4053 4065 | 0.6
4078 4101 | -1.7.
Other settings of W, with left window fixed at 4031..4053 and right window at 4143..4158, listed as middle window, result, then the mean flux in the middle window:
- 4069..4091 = -0.025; 6.37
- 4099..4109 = 0.030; 5.94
